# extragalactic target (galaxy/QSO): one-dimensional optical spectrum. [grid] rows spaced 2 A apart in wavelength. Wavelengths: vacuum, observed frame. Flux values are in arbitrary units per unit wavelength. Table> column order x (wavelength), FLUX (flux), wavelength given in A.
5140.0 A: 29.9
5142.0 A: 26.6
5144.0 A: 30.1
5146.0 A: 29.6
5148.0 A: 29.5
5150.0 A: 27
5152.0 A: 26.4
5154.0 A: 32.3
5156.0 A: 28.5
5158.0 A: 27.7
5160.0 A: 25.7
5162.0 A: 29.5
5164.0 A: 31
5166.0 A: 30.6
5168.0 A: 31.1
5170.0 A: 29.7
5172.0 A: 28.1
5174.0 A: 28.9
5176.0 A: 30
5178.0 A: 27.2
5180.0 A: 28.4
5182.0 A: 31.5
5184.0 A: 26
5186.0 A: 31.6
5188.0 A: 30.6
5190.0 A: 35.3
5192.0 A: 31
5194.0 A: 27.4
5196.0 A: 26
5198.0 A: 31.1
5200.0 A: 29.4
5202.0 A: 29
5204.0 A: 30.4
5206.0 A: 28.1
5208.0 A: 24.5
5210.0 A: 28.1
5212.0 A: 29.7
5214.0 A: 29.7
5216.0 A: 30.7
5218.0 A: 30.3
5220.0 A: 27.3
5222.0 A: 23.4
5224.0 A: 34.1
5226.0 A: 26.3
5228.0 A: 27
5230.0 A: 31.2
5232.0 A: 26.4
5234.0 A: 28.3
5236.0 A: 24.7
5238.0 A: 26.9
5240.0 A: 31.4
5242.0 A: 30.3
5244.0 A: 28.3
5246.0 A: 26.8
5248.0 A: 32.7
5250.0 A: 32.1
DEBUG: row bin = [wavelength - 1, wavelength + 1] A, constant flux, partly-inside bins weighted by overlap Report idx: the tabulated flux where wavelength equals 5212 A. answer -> 29.7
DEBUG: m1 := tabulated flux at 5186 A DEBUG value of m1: 31.6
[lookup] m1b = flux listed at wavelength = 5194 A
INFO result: 27.4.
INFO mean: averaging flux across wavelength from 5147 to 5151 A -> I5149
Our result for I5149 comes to 28.2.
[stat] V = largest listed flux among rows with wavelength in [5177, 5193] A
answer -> 35.3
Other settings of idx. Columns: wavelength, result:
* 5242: 30.3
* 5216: 30.7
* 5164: 31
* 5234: 28.3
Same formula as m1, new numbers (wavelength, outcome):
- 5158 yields 27.7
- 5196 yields 26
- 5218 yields 30.3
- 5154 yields 32.3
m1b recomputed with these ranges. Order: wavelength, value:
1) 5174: 28.9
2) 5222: 23.4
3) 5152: 26.4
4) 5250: 32.1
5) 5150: 27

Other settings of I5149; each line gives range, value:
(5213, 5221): 29.5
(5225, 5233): 27.7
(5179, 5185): 28.6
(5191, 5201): 29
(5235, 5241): 27.7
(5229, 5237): 27.7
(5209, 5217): 29.5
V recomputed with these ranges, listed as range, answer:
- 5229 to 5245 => 31.4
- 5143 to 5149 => 30.1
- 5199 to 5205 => 30.4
